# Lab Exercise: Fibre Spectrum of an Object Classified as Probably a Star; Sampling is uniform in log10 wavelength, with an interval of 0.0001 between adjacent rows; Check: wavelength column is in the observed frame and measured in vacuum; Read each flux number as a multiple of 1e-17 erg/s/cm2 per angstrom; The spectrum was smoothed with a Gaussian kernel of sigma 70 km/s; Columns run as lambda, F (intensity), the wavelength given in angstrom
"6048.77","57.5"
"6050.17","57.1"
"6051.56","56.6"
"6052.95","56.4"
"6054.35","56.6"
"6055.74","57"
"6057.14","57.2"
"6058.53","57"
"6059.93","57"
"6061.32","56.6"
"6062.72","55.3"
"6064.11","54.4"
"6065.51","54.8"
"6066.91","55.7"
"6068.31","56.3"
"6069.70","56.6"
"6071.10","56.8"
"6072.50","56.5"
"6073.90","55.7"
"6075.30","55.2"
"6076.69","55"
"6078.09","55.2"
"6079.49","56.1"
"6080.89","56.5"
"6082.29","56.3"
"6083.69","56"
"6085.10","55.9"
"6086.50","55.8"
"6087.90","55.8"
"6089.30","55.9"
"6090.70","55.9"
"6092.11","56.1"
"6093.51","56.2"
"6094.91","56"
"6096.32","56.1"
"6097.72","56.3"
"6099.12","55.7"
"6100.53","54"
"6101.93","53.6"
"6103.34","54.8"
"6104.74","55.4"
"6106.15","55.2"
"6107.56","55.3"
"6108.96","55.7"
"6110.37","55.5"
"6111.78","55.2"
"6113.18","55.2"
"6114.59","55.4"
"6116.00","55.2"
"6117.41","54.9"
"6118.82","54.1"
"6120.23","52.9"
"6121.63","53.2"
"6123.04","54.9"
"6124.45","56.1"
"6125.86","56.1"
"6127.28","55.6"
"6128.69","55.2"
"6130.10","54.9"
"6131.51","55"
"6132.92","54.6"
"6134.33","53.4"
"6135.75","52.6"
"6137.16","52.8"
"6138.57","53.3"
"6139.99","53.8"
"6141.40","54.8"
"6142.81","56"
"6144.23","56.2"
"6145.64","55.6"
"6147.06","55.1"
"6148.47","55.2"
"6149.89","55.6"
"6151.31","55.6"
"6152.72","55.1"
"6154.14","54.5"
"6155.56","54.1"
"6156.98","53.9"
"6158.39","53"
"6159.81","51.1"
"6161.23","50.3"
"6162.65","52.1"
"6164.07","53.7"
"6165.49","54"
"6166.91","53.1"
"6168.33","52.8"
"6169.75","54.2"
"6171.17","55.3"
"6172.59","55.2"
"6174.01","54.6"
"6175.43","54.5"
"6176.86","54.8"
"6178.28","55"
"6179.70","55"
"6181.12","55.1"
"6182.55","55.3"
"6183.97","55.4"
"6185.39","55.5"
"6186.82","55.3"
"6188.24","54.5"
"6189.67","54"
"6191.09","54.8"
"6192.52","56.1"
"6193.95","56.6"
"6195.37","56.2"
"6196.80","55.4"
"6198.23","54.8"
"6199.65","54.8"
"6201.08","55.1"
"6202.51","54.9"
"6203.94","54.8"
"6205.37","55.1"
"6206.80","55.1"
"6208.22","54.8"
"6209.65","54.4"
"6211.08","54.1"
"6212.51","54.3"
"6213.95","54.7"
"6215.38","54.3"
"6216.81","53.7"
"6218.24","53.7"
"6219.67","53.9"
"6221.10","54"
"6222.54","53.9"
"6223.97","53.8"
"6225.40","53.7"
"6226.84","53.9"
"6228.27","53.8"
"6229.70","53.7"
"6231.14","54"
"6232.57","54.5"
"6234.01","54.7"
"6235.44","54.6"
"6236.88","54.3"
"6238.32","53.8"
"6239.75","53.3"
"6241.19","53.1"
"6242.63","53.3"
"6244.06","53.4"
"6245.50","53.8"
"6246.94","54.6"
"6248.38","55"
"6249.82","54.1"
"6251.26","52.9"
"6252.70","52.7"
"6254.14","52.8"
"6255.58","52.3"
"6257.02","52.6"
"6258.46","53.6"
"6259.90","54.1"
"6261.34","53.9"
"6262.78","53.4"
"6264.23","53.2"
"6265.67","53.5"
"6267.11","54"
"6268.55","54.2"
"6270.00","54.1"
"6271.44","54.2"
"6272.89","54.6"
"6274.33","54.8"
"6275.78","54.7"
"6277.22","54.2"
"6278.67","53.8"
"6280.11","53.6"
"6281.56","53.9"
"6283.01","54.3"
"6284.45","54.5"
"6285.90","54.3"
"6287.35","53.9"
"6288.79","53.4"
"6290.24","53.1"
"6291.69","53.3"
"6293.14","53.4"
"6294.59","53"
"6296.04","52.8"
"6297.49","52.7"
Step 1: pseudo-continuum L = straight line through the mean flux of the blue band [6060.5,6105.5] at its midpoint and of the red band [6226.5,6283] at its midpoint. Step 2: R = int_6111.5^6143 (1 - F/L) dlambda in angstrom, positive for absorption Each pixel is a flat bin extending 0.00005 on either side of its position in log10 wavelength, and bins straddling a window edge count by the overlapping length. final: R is 0.4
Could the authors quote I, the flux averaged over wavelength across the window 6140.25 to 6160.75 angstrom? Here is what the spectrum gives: 54.6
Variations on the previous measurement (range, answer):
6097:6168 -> 54.5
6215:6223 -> 53.9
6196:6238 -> 54.4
